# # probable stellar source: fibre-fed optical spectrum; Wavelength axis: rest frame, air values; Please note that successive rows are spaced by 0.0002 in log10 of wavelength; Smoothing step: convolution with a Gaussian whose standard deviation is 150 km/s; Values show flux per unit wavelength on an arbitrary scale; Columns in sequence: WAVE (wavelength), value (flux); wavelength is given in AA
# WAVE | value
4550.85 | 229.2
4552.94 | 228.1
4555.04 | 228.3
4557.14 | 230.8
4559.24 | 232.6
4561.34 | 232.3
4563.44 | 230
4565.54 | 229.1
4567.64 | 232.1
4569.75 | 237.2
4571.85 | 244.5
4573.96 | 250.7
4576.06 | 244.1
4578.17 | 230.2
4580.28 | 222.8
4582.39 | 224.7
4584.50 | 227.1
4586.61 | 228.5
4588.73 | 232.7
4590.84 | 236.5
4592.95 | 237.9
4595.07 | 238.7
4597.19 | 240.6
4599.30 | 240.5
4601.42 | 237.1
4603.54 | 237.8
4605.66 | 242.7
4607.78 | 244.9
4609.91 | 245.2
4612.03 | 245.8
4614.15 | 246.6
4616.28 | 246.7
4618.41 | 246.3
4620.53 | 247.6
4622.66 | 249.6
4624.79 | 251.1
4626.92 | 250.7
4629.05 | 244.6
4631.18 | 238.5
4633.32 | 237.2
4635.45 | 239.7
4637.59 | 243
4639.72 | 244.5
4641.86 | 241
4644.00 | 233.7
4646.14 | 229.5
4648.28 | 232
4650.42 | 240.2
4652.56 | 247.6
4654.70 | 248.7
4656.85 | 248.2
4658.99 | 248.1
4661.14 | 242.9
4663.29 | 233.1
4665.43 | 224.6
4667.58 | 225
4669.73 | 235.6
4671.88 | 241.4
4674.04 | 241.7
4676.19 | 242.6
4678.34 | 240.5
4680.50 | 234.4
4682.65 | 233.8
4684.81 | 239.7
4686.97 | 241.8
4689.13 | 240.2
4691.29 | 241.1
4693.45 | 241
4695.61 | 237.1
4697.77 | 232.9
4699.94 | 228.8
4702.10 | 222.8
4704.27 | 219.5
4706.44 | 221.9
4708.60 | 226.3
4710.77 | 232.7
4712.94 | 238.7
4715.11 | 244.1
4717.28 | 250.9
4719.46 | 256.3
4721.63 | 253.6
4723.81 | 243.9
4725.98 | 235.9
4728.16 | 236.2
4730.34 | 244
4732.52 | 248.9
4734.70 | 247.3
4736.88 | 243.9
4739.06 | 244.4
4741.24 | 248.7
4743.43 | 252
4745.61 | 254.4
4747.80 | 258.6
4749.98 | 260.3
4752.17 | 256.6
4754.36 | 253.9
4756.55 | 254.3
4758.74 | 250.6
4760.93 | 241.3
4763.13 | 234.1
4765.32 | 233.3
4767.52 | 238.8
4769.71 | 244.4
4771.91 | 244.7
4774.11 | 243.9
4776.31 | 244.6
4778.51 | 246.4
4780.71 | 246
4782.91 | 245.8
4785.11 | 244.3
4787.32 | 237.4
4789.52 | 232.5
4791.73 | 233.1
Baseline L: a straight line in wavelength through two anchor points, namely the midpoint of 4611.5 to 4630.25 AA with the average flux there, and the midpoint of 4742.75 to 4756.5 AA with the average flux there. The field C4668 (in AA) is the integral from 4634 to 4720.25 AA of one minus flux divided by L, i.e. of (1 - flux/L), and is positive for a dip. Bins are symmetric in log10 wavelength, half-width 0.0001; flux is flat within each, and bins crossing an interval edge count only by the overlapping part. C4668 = 4.7 AA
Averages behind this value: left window 248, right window 256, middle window 238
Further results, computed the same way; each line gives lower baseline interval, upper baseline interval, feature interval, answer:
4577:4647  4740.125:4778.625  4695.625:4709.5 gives 1.04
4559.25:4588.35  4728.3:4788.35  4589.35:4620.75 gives -0.87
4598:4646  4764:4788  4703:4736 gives 0.39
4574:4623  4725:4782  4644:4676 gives 0.47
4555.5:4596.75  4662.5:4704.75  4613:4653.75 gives -1.41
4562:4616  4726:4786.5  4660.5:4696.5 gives 0.71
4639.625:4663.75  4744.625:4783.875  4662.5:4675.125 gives 0.43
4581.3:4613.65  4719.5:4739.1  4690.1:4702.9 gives 0.46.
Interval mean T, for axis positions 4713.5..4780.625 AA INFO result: 247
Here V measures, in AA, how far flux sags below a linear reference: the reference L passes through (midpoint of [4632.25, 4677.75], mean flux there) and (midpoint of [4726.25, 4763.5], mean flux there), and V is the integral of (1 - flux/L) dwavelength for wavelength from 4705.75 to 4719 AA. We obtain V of 0.4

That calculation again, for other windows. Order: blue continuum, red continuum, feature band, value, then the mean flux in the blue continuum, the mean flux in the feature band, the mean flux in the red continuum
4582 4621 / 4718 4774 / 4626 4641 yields -0.1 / 240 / 242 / 247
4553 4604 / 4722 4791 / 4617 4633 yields -0.6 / 234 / 246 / 246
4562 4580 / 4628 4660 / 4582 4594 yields 0.3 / 237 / 232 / 241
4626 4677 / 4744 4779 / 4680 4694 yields 0.2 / 240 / 239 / 248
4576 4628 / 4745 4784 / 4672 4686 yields 0.2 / 240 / 239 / 247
